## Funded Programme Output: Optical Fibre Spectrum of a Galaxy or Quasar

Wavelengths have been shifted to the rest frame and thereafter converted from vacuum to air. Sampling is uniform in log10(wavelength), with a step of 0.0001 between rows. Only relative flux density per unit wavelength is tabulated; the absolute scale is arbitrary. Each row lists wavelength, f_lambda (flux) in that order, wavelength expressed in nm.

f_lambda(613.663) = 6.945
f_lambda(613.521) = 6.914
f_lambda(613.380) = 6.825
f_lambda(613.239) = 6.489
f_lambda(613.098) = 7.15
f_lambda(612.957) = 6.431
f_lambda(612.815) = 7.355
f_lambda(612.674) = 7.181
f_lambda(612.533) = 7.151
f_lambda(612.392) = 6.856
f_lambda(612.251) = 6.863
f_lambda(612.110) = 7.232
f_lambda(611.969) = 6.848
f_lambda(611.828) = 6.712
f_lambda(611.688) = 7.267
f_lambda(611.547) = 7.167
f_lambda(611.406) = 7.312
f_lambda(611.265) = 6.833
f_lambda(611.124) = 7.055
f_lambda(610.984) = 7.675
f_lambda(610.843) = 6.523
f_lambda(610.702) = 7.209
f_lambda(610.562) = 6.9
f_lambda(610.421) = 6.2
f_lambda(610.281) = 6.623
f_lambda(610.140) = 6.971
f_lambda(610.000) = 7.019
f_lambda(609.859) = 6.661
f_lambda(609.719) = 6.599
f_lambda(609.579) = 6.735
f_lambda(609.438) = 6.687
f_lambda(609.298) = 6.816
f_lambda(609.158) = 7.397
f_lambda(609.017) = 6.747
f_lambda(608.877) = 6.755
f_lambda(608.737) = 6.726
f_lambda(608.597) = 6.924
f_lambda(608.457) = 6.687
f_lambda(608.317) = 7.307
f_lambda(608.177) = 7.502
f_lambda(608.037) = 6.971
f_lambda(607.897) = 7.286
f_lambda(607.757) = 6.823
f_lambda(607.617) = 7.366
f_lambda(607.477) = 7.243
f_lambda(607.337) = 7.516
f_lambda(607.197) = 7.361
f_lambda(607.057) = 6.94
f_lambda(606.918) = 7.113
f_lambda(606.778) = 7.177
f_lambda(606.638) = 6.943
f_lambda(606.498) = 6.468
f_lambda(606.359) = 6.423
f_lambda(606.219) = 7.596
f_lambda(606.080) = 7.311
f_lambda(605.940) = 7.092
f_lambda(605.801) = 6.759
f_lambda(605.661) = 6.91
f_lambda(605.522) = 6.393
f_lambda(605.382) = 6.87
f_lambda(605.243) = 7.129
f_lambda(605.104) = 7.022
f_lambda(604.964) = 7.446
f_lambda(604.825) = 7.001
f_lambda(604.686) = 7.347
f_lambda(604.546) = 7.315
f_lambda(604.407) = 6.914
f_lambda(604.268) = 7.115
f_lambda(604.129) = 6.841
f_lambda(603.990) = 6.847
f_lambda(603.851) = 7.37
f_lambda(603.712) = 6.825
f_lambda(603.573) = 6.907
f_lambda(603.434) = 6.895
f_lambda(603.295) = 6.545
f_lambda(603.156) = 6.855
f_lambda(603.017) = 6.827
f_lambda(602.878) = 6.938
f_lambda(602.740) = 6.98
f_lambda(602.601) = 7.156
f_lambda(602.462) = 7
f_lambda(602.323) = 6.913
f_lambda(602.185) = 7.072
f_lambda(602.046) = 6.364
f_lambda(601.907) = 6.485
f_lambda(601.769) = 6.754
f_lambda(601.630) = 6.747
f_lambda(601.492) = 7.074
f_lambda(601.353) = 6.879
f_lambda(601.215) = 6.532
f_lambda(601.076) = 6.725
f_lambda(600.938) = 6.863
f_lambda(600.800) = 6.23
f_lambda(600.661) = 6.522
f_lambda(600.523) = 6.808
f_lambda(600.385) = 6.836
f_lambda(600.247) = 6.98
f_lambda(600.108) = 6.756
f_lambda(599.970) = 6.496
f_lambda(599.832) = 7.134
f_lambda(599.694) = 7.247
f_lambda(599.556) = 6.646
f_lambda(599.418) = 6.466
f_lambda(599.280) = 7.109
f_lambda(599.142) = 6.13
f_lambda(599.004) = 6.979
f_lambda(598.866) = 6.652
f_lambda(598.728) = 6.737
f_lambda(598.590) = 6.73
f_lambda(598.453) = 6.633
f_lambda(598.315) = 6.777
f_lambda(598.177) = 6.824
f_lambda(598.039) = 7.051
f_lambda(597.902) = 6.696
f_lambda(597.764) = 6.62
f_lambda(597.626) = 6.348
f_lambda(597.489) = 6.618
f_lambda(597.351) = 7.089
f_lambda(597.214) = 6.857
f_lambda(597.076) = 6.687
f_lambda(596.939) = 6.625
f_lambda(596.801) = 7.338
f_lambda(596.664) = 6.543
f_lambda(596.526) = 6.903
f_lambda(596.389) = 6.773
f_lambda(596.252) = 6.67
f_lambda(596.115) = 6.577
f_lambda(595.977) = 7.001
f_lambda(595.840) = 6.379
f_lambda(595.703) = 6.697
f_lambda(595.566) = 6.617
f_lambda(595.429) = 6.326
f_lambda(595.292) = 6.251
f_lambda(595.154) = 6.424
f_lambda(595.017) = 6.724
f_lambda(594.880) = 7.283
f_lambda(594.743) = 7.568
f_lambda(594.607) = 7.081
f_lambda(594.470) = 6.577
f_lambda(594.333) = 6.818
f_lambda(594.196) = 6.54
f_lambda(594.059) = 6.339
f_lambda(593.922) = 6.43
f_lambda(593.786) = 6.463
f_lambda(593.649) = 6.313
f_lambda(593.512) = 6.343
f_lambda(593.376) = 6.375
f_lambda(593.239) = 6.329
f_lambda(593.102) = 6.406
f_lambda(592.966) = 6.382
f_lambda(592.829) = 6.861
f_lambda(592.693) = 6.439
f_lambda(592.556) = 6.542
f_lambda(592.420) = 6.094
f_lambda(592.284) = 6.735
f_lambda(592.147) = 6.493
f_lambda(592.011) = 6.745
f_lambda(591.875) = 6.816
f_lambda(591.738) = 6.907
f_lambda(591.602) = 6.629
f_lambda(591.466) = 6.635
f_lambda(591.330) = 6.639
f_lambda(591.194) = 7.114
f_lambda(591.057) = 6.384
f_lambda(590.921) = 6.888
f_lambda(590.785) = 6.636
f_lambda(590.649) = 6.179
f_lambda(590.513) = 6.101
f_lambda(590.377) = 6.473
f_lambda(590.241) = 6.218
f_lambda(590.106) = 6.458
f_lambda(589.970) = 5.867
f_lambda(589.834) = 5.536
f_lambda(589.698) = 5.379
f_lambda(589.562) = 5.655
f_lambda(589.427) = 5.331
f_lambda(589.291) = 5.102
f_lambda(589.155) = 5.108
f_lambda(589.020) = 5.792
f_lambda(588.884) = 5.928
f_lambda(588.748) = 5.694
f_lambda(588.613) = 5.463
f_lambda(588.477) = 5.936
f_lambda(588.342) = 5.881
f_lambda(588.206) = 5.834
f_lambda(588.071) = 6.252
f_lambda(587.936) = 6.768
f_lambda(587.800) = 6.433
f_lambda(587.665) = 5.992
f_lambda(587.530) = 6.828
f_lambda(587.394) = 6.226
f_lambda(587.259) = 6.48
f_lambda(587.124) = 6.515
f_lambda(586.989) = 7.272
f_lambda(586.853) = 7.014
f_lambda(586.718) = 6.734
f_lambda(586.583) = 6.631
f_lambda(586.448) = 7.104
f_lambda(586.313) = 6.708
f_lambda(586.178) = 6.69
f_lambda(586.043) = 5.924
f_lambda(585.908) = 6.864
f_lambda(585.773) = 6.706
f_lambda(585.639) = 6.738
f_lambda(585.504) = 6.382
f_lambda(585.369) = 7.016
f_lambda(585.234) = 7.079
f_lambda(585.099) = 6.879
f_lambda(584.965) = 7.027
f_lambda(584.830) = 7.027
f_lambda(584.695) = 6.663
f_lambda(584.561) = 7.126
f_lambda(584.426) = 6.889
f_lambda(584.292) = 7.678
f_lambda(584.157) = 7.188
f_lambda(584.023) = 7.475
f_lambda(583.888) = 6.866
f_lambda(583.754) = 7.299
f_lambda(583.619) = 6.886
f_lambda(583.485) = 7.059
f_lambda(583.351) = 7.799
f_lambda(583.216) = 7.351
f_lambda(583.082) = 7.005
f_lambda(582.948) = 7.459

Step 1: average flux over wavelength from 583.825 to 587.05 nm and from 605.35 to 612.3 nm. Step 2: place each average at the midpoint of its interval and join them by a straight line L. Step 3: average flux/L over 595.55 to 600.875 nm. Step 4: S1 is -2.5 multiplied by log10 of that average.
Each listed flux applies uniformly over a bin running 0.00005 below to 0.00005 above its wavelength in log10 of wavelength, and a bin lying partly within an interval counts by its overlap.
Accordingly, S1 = 0.03 mag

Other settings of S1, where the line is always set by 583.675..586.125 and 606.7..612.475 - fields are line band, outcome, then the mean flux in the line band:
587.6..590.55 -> 0.182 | 5.87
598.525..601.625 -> 0.034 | 6.75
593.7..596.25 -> 0.046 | 6.67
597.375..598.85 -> 0.040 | 6.71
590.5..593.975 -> 0.066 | 6.54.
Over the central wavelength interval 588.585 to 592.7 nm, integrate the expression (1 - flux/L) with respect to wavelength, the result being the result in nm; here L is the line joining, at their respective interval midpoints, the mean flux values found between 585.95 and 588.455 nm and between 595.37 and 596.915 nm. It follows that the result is 0.24 nm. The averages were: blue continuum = 6.51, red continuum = 6.71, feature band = 6.2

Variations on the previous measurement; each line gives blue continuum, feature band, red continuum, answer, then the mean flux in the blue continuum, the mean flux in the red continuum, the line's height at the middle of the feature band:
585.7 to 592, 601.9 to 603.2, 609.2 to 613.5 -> -0.04 nm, 6.3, 6.92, 6.68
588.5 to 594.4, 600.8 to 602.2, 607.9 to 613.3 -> -0.02 nm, 6.27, 6.94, 6.62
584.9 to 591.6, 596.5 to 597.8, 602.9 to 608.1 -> -0.01 nm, 6.34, 7.02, 6.69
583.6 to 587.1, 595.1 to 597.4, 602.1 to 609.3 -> 0.09 nm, 6.91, 7.01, 6.97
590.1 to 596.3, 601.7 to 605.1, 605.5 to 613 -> -0.06 nm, 6.59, 6.98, 6.84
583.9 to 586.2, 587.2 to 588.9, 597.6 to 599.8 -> 0.18 nm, 6.91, 6.74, 6.87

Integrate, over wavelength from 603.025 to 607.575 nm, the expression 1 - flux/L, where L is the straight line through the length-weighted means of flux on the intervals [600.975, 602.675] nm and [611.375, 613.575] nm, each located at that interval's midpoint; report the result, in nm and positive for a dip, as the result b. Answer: -0.100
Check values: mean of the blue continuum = 6.81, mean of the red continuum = 6.98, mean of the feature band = 7.01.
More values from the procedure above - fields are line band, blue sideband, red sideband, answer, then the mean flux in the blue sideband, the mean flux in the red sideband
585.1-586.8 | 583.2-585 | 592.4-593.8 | 0.07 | 7.16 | 6.42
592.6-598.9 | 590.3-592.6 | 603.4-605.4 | 0.07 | 6.59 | 7.07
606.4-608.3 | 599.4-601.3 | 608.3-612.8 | -0.07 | 6.74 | 6.93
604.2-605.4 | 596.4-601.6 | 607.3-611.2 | -0.05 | 6.76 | 6.96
